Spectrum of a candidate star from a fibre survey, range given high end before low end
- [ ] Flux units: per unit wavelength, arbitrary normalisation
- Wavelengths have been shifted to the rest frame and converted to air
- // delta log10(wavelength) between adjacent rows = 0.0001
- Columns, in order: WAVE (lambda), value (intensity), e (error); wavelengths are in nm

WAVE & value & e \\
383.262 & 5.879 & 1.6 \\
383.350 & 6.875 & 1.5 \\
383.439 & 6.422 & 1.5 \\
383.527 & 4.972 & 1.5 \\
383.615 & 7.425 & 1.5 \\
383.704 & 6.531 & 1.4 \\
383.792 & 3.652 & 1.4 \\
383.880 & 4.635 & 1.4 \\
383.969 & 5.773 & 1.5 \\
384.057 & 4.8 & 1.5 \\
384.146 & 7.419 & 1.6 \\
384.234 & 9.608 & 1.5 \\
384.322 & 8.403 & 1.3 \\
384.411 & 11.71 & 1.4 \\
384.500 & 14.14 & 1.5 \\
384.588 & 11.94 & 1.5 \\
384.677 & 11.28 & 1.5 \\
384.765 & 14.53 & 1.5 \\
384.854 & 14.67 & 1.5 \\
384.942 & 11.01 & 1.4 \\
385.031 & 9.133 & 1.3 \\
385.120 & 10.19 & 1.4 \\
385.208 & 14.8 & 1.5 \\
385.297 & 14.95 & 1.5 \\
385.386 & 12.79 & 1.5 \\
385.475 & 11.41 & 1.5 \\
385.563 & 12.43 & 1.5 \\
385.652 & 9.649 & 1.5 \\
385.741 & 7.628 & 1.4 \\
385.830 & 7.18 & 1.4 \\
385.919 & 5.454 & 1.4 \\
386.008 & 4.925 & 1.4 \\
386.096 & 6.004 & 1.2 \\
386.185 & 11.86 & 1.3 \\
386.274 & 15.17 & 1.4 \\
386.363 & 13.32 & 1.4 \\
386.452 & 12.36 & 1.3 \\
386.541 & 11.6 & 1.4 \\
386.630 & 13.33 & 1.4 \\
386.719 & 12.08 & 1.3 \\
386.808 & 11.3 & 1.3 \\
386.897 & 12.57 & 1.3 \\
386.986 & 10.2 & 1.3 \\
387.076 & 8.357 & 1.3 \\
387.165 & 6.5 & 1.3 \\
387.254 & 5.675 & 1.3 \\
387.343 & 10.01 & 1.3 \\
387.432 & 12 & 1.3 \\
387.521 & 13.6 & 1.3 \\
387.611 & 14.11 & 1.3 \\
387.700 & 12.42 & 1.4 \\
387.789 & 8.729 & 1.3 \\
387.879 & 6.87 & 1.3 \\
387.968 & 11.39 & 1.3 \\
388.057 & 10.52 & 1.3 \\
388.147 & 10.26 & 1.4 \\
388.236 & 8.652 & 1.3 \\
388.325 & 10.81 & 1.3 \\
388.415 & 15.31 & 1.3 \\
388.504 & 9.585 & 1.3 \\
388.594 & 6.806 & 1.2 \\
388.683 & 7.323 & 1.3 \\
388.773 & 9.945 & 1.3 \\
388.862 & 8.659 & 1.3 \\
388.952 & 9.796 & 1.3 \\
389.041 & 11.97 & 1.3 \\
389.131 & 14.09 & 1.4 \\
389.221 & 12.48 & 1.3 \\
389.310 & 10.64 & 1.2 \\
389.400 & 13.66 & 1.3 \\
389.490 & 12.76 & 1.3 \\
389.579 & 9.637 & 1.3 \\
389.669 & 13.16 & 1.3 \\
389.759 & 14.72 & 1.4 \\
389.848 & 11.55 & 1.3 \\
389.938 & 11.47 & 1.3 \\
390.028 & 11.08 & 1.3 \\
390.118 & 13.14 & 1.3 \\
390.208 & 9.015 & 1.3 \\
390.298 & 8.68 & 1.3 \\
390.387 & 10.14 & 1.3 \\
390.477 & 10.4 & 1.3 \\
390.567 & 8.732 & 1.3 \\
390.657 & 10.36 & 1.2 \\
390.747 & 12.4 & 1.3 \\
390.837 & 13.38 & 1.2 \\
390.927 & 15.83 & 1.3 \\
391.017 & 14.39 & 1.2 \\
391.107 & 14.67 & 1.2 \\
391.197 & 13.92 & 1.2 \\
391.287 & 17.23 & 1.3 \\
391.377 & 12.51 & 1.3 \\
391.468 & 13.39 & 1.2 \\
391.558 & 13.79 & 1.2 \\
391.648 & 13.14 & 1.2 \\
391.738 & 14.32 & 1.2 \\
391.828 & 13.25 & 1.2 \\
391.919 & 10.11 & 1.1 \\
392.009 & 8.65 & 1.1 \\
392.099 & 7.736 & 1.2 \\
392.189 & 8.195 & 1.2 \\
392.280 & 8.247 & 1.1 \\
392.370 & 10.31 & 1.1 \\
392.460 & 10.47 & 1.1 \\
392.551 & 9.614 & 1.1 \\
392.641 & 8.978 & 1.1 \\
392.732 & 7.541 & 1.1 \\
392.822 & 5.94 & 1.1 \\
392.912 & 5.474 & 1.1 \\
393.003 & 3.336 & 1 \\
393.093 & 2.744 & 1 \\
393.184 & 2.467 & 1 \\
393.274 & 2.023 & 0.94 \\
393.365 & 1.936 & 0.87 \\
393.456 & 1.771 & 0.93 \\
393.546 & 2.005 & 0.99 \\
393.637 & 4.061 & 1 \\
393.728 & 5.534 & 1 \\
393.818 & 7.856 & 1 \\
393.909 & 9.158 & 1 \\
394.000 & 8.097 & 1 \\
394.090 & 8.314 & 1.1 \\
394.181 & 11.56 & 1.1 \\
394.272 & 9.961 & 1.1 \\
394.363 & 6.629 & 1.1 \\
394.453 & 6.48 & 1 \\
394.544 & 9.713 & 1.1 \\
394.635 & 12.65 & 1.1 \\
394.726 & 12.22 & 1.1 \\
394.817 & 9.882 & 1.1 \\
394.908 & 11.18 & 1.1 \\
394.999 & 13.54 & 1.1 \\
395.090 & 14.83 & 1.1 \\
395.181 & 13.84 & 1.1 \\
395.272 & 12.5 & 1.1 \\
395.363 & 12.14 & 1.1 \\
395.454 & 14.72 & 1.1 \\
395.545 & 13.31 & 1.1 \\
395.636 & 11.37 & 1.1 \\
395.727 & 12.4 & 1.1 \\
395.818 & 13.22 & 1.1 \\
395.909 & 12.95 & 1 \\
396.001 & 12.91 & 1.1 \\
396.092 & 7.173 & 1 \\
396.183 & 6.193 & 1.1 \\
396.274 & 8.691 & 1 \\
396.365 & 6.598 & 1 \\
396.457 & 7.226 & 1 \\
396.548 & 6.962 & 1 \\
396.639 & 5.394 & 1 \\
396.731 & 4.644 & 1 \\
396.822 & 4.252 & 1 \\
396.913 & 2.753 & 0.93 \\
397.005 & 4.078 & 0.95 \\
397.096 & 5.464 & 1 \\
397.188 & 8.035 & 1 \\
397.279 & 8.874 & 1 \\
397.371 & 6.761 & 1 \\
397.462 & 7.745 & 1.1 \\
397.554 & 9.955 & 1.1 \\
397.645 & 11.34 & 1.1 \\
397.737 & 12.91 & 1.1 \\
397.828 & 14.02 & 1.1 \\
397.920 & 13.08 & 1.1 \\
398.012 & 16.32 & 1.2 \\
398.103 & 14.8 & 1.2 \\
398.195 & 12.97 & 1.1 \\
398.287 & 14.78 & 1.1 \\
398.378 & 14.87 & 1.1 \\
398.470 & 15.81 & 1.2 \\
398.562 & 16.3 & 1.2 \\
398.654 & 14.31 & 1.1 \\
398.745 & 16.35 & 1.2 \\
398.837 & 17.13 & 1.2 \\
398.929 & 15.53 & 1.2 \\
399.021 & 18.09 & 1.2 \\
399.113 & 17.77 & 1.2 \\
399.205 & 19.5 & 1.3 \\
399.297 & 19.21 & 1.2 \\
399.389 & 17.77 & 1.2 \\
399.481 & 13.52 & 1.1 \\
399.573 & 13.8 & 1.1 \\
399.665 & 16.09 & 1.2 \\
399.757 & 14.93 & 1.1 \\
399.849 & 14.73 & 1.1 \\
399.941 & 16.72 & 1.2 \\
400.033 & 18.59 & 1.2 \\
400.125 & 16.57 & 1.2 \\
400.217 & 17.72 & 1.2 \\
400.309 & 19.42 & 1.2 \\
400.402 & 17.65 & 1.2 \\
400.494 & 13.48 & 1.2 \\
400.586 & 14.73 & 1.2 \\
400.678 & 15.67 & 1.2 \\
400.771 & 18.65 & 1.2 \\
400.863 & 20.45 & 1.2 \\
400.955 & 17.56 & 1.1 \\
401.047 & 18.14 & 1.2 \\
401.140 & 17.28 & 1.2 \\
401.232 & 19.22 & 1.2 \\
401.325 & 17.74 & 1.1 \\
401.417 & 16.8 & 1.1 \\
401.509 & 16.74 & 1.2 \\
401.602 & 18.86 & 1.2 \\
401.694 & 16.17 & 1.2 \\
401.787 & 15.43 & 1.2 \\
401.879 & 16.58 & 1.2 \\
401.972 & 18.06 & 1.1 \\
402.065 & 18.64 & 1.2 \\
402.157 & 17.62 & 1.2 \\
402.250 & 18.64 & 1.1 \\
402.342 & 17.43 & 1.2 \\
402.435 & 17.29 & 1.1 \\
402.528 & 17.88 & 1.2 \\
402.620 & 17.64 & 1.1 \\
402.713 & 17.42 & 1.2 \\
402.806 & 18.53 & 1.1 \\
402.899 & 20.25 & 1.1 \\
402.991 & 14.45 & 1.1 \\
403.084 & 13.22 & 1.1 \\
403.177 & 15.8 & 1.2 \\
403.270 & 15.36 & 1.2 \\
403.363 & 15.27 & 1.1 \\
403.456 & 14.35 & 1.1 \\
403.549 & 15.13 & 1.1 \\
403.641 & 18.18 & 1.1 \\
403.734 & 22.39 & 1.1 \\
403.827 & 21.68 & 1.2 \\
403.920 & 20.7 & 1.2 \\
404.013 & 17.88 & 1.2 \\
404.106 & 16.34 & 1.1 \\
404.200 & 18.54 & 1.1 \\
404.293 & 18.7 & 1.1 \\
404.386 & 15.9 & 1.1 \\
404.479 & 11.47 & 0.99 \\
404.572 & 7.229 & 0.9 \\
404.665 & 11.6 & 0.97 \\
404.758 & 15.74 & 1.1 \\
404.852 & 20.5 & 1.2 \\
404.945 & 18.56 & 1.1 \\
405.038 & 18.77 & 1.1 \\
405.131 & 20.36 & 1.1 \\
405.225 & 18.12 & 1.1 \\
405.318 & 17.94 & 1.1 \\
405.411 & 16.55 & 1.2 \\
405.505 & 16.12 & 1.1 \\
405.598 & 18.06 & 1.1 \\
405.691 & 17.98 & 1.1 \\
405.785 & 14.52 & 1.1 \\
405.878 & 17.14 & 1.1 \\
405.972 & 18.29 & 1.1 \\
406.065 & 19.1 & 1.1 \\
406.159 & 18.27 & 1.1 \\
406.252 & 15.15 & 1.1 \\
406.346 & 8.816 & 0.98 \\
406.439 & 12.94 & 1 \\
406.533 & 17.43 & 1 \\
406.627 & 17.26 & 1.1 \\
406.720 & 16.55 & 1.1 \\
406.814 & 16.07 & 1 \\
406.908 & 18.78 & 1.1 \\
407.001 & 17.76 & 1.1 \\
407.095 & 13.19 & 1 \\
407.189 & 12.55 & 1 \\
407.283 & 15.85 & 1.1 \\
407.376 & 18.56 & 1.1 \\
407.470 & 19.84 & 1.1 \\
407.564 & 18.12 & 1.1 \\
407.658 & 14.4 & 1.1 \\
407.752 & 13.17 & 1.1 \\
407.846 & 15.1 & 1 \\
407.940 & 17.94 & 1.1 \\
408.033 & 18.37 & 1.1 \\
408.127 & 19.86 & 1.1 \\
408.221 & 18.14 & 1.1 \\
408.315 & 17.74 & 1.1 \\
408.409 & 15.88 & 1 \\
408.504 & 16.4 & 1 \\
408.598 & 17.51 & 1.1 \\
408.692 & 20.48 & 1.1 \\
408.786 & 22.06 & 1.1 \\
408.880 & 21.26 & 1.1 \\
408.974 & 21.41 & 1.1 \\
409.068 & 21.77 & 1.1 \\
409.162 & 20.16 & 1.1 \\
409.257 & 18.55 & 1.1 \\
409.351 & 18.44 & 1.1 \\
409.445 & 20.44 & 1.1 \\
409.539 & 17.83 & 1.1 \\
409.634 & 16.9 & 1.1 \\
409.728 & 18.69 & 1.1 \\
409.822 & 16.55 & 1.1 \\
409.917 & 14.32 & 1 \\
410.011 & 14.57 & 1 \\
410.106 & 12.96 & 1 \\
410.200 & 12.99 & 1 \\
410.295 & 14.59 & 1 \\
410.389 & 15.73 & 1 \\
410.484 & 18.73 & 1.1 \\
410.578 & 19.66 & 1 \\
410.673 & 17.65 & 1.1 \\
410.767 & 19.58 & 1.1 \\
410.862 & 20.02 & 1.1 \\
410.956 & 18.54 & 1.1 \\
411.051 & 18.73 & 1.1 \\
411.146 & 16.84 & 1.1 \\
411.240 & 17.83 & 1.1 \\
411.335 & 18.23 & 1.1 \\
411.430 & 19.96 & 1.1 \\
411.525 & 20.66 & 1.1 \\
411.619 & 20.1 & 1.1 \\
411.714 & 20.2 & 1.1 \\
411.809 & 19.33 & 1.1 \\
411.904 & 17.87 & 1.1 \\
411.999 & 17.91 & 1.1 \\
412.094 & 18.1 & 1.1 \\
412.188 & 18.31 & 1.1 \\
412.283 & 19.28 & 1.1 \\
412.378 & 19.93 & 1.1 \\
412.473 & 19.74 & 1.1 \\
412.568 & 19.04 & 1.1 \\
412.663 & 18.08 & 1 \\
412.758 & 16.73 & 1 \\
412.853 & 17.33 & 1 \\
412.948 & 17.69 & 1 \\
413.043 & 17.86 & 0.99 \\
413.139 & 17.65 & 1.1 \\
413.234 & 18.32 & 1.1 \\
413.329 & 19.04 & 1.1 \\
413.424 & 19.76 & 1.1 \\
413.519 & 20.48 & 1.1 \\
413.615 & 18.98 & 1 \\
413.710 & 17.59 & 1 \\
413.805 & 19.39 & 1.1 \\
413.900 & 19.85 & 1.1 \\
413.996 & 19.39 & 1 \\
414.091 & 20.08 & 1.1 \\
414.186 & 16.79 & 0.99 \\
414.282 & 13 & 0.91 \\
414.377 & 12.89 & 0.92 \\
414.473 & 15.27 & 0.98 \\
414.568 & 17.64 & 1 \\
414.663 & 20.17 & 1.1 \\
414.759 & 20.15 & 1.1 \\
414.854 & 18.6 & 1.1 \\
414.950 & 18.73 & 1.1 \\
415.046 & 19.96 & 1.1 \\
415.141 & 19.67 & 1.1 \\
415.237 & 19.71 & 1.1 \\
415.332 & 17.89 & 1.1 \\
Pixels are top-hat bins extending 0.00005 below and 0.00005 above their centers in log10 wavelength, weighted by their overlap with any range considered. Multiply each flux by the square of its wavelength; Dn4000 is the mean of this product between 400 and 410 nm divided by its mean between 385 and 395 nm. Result 1.85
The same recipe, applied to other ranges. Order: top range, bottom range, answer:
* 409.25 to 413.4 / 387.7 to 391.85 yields 1.72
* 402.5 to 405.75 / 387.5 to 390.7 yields 1.68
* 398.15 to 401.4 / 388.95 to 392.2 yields 1.45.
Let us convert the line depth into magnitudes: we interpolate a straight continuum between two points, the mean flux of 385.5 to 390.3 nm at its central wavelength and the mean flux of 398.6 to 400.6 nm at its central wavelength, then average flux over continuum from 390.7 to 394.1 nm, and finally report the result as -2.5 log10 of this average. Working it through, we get 0.371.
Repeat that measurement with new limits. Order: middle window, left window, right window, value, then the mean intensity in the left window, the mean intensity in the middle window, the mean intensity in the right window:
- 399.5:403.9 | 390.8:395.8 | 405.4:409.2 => -0.20 mag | 9.82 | 17.1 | 17.2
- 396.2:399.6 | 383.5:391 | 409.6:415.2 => 0.17 mag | 10.5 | 11.8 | 18.1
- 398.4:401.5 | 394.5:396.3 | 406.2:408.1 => -0.25 mag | 11.8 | 16.9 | 15.9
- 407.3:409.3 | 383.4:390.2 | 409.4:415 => -0.09 mag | 10.4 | 18.4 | 18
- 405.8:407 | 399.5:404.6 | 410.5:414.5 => 0.08 mag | 17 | 16.3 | 18.4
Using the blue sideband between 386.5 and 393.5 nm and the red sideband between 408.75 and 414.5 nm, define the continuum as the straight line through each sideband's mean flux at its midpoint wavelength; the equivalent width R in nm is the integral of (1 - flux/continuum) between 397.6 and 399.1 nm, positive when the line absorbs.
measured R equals -0.18 nm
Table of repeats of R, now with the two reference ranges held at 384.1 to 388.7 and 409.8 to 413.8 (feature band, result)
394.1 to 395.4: 0.20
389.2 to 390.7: 0.06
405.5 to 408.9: -0.04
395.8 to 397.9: 0.85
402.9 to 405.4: -0.15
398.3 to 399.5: -0.20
